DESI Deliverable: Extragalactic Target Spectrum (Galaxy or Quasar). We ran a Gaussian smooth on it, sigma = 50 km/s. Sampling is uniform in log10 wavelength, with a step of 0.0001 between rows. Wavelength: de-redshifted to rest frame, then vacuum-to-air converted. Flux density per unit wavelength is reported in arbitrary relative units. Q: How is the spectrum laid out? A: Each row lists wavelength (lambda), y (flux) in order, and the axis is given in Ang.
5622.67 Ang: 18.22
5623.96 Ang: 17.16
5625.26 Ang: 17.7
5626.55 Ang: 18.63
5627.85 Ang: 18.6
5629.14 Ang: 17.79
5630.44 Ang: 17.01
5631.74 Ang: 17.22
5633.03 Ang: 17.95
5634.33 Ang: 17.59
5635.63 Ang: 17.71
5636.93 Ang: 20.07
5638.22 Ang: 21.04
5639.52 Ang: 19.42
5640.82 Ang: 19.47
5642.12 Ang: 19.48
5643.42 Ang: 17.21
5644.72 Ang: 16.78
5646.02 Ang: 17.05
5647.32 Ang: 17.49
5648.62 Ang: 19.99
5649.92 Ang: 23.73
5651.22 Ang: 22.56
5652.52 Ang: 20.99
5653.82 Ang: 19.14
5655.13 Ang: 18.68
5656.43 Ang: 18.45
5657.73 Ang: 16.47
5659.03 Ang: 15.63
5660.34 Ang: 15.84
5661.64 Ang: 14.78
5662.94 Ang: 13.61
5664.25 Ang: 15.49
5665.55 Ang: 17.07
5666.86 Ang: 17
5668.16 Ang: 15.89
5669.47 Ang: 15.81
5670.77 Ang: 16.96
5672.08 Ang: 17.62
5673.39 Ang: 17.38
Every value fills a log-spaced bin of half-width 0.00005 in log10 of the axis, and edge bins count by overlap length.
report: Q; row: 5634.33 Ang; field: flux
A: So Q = 17.59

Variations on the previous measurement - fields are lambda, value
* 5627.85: 18.6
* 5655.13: 18.68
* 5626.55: 18.63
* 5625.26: 17.7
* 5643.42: 17.21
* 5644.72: 16.78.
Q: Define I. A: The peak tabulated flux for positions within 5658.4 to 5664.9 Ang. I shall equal 15.84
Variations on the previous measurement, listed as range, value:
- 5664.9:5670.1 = 17.07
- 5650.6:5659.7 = 22.56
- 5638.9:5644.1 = 19.48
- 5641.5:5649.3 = 19.99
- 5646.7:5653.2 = 23.73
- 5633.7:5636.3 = 17.71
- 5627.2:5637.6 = 20.07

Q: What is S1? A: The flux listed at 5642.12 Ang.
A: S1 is 19.48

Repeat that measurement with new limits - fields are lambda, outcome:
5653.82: 19.14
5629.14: 17.79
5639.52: 19.42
